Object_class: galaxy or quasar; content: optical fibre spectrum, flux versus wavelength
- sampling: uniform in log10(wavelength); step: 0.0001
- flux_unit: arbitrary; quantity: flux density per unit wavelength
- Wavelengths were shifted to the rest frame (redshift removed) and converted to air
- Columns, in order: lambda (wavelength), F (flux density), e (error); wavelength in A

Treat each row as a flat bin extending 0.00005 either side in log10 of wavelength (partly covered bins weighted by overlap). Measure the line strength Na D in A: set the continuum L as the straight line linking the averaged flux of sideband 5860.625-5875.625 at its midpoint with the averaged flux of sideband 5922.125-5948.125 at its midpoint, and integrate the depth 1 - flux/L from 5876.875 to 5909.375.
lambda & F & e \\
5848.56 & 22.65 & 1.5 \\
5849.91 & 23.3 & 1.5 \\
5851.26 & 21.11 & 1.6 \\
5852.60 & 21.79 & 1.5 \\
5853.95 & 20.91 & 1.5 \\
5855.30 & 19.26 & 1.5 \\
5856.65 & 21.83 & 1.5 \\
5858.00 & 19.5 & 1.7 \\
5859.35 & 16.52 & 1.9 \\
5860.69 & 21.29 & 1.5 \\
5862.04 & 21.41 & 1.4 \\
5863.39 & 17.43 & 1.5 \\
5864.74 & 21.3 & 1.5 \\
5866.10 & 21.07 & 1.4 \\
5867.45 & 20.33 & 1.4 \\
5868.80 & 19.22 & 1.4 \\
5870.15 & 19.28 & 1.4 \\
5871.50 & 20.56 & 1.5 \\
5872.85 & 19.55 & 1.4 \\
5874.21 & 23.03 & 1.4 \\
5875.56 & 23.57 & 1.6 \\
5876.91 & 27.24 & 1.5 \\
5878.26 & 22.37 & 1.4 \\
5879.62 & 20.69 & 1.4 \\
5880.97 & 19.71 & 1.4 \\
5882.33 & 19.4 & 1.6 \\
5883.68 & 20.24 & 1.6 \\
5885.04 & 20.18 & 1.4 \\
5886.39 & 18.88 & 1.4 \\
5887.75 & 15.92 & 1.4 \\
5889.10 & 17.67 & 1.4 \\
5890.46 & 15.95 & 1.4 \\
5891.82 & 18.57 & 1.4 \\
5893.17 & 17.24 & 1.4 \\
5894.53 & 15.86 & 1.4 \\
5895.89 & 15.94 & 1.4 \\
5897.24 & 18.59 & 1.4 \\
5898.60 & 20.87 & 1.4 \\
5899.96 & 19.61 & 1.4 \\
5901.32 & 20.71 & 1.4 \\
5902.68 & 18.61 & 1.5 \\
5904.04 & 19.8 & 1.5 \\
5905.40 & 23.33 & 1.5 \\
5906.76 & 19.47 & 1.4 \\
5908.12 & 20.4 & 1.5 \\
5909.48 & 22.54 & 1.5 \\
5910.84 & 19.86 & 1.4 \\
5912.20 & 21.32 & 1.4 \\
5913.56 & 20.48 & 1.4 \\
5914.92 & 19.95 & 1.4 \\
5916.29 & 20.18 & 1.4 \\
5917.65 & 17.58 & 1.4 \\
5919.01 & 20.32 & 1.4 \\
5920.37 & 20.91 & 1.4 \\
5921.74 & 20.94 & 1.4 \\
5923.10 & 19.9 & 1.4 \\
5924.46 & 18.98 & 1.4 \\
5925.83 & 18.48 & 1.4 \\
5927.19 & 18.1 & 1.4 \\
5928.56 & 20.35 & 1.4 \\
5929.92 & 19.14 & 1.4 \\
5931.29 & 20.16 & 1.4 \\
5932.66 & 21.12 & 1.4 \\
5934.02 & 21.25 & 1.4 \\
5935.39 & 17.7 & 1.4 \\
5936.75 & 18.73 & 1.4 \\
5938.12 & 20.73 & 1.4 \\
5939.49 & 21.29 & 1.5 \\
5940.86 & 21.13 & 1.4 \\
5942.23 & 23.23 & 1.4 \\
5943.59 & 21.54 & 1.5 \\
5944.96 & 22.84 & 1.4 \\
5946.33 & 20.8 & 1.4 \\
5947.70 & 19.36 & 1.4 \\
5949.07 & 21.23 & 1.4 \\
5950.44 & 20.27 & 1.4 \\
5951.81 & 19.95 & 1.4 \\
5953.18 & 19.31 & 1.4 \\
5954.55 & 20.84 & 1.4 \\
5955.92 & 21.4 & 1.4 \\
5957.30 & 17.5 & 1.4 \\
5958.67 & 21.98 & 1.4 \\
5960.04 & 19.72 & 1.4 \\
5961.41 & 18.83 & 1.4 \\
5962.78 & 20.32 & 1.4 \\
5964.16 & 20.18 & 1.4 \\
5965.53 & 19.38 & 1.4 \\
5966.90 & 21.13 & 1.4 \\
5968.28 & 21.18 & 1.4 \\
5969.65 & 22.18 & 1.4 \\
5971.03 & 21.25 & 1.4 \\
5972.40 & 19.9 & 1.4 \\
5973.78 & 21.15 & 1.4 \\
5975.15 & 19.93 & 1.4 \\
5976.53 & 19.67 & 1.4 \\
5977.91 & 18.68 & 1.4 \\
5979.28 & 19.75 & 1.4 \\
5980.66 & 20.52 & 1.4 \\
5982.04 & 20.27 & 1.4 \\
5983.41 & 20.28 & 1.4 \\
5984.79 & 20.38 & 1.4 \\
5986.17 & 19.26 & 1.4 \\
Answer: 1.7 A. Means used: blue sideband 20.5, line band 19.4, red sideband 20.3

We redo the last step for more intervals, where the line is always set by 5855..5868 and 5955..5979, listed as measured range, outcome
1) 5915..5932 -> 0.46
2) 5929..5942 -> -0.04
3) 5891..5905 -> 1.01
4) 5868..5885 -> -0.98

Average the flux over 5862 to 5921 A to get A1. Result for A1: 19.9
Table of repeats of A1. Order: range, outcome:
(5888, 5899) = 17.4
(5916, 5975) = 20.3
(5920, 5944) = 20.2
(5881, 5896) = 17.9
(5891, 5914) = 19.6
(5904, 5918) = 20.5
